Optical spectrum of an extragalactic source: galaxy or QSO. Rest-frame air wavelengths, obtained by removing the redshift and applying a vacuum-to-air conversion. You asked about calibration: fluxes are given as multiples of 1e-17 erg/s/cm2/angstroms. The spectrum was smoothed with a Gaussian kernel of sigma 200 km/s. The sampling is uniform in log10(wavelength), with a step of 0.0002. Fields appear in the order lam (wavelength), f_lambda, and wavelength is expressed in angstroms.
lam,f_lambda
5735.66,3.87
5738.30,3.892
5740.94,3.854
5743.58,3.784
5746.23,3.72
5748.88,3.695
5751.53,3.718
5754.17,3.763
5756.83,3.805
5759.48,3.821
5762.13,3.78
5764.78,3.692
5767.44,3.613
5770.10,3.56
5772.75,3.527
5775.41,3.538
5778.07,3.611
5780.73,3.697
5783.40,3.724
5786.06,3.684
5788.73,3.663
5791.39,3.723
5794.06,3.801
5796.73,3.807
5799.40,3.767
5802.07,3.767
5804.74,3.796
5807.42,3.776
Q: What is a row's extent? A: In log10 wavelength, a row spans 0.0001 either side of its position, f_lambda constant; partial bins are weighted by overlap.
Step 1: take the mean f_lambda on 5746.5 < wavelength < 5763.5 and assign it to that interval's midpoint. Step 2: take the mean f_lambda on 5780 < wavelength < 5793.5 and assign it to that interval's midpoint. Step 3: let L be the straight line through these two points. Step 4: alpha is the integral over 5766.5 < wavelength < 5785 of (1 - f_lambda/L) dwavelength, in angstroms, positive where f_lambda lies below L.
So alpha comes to 0.56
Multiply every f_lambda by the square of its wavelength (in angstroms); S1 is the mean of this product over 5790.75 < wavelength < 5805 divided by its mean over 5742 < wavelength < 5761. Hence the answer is 1.02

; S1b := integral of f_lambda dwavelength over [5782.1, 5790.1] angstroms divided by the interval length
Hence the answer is 3.69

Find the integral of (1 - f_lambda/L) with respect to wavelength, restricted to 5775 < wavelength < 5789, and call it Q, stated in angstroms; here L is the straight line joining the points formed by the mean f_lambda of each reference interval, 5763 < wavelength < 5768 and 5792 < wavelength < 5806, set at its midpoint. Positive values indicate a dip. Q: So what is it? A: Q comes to 0.3 angstroms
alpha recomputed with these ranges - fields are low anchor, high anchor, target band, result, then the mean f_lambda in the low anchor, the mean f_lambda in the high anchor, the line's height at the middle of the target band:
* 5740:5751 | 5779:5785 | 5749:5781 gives 0.4 angstroms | 3.76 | 3.7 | 3.73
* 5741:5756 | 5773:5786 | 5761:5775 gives 0.2 angstroms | 3.75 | 3.64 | 3.68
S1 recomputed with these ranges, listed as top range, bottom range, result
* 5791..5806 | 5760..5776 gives 1.05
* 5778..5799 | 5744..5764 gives 1.00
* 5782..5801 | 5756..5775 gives 1.03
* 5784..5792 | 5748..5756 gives 1.00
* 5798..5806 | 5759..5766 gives 1.02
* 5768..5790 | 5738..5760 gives 0.97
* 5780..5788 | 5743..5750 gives 1.01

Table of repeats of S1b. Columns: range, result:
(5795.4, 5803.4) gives 3.78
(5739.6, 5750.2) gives 3.76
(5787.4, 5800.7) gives 3.75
